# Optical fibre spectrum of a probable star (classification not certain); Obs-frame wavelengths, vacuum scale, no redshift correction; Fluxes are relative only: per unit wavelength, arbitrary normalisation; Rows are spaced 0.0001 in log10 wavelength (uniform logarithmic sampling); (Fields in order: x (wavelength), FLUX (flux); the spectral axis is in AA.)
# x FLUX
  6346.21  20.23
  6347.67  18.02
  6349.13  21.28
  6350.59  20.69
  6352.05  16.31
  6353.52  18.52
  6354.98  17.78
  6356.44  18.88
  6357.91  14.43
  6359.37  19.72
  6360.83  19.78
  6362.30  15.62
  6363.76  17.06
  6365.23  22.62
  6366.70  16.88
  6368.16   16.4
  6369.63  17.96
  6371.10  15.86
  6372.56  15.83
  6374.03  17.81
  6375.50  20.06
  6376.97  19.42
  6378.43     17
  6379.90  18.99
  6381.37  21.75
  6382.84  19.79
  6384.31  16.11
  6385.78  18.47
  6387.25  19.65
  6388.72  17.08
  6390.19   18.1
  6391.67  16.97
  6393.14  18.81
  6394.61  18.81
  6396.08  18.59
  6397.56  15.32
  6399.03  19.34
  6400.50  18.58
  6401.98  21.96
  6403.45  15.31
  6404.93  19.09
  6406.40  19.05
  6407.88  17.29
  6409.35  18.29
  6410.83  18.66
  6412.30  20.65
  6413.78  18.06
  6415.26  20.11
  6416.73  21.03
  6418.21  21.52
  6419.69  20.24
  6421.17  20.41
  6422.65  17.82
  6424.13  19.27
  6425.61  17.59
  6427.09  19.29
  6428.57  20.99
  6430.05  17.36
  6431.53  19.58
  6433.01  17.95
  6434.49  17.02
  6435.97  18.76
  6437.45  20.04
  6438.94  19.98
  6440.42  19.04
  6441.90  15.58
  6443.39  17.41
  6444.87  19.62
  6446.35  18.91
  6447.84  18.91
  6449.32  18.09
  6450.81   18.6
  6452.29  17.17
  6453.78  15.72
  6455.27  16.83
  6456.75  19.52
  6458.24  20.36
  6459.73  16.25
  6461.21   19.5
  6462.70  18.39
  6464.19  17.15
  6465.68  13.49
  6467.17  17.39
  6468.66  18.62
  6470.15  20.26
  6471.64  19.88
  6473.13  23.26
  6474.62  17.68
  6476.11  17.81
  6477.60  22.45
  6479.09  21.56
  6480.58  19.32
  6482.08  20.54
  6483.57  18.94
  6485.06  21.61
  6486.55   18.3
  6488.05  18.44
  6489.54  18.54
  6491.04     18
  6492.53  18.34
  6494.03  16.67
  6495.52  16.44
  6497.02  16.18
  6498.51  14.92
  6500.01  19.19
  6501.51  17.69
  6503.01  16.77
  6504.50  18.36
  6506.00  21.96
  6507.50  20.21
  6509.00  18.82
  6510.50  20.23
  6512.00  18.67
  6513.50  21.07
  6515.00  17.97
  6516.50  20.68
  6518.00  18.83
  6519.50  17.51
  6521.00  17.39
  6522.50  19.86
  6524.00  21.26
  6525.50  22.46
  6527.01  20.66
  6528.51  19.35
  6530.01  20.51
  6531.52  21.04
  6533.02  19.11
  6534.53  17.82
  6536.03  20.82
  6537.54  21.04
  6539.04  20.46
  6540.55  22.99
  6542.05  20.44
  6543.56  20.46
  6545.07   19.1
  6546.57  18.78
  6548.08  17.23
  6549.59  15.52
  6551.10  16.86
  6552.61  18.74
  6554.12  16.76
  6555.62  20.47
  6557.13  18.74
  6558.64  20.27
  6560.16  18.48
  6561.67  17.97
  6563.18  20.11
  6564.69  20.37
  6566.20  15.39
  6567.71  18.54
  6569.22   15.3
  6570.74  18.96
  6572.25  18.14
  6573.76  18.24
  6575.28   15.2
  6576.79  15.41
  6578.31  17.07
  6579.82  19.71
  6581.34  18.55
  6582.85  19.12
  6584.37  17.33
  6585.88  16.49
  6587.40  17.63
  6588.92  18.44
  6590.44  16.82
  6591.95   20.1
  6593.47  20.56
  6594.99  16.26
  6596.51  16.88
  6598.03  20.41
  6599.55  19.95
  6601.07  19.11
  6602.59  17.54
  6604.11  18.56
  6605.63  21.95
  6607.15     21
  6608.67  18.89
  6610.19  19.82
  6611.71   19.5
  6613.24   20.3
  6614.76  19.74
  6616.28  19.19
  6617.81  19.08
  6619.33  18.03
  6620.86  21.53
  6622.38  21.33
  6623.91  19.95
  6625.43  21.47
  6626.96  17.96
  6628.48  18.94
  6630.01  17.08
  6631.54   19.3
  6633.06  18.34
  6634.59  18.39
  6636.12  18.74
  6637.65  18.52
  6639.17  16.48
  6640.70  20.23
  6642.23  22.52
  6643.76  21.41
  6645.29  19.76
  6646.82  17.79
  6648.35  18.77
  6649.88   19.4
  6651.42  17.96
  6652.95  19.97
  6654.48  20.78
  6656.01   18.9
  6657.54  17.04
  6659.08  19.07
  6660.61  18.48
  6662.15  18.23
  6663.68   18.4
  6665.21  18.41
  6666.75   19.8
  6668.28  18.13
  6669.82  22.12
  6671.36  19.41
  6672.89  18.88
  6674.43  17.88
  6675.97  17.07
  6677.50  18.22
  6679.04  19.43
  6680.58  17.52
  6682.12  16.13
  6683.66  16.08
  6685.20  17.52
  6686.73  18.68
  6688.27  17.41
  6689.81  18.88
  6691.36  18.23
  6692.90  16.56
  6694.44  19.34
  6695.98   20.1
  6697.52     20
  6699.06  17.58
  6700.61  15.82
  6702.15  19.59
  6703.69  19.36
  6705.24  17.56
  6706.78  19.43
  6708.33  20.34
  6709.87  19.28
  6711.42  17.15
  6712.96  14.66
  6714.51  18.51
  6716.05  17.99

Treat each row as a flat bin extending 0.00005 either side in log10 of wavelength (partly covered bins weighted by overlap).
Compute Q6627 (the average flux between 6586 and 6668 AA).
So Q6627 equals 19.1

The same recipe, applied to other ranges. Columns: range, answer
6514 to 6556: 19.4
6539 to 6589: 18.3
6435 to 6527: 18.8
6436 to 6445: 18.5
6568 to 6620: 18.5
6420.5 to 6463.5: 18.5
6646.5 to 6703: 18.5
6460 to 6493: 19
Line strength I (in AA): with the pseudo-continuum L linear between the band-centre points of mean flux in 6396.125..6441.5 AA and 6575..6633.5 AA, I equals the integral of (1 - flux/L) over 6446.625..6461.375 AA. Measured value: 0.7 AA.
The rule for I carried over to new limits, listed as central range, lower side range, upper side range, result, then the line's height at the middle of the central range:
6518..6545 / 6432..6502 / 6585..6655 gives -2.0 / 18.8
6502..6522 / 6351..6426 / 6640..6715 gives -0.6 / 18.5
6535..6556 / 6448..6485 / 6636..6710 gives -0.5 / 18.7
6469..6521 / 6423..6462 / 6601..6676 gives -1.0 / 18.6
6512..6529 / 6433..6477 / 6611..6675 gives -1.0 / 18.6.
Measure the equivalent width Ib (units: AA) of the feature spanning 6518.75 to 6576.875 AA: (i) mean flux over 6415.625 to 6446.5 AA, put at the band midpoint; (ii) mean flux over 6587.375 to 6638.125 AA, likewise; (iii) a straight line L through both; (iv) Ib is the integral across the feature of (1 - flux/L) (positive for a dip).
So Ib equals 0.5 AA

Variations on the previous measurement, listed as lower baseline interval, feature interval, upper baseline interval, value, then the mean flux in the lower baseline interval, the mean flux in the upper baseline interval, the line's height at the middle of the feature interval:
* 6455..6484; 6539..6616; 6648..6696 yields 0.4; 19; 18.5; 18.7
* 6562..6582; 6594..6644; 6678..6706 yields -4.0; 17.8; 18.1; 17.9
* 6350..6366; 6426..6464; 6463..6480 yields 0.9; 18.3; 19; 18.9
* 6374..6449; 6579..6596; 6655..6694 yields 0.2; 18.8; 18.3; 18.4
